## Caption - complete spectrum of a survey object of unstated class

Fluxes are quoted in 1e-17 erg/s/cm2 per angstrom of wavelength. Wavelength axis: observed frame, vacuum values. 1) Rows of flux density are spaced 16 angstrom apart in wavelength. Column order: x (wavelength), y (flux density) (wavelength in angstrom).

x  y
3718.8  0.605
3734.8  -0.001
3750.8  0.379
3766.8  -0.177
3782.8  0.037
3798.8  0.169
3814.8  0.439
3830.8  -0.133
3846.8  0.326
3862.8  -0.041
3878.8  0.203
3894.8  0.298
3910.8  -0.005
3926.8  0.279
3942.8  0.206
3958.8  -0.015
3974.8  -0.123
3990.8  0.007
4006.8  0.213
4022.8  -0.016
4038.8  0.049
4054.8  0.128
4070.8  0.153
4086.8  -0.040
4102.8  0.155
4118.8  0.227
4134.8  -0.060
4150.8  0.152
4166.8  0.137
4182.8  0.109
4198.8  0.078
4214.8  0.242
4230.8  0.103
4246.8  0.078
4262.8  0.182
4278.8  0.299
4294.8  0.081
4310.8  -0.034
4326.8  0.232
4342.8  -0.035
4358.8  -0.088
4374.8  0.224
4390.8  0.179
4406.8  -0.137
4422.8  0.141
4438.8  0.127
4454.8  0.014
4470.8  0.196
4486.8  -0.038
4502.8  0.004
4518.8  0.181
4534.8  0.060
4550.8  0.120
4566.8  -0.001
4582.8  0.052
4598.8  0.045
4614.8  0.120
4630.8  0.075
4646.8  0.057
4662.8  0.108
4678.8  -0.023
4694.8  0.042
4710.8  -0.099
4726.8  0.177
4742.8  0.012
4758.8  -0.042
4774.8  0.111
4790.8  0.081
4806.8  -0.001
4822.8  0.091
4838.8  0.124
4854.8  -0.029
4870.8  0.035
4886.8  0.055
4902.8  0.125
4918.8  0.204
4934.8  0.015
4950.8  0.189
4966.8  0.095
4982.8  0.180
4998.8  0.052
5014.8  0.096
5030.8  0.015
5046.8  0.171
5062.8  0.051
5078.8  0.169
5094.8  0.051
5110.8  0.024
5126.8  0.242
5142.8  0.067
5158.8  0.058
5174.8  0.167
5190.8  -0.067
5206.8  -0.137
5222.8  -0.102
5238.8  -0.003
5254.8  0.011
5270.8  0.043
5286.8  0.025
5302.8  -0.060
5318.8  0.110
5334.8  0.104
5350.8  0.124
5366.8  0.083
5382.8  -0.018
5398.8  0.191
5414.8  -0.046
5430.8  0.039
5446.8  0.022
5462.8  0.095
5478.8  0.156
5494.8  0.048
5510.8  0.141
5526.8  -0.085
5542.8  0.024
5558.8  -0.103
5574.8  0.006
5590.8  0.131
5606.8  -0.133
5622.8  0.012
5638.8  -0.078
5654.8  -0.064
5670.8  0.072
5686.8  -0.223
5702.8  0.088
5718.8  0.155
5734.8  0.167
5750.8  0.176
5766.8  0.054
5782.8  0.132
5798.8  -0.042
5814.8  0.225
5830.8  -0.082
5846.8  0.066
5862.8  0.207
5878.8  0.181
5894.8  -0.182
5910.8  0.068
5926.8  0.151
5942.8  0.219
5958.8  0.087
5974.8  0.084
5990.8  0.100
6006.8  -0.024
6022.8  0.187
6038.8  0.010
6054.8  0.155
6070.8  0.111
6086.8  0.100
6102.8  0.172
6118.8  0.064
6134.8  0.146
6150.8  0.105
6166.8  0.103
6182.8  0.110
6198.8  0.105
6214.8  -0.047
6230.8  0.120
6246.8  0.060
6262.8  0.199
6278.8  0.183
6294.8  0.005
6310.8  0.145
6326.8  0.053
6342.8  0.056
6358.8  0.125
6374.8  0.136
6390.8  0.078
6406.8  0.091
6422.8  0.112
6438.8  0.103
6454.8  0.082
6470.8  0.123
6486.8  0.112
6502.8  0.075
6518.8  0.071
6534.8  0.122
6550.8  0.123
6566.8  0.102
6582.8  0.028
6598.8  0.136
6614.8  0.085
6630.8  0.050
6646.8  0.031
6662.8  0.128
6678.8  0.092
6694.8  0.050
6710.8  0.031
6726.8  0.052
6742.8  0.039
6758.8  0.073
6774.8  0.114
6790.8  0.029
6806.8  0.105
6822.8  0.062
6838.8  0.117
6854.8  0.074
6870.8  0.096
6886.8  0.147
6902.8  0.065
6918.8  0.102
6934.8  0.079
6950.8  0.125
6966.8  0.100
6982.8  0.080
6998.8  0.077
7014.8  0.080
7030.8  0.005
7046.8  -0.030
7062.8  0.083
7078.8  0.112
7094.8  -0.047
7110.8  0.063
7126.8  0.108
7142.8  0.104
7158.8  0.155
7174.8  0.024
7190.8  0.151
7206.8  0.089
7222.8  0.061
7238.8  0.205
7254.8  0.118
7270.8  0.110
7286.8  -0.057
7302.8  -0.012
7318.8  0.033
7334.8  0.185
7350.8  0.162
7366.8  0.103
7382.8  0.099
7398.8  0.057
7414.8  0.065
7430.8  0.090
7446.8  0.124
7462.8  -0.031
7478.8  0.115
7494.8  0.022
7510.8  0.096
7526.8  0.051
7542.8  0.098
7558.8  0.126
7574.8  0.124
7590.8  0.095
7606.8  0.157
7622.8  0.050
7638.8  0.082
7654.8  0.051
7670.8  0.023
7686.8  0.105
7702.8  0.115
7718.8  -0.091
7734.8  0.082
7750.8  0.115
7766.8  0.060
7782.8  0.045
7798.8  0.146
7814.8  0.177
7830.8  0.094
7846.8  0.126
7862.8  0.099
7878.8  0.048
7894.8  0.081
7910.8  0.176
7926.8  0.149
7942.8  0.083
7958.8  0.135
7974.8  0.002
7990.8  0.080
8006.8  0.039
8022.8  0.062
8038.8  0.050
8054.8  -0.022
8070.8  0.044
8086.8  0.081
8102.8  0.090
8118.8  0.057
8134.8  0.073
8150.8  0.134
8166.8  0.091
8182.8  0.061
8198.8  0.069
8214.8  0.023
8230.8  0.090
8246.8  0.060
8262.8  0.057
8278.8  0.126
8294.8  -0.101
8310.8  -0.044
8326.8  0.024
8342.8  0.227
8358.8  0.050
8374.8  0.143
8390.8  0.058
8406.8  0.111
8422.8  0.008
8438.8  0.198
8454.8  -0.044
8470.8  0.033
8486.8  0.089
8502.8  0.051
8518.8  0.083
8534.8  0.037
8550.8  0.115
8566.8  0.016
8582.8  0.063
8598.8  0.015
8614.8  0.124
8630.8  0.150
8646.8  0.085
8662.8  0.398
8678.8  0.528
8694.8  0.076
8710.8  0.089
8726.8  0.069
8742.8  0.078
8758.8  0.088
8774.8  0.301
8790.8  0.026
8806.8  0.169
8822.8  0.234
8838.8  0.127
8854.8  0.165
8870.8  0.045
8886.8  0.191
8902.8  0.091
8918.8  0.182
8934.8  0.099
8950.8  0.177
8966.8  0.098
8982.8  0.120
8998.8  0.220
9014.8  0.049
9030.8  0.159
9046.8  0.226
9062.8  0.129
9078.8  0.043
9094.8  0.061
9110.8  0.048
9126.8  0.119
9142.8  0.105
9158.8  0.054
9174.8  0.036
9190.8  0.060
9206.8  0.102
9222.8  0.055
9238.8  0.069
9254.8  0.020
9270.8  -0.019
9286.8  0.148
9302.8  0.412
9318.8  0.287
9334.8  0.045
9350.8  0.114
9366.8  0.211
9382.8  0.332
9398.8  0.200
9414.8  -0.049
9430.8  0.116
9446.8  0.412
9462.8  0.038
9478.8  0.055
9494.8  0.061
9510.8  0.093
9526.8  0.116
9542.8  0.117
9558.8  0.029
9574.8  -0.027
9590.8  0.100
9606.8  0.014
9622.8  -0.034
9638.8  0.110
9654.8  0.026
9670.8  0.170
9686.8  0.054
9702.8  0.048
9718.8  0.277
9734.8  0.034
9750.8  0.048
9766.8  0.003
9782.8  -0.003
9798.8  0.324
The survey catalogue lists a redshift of 1.326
